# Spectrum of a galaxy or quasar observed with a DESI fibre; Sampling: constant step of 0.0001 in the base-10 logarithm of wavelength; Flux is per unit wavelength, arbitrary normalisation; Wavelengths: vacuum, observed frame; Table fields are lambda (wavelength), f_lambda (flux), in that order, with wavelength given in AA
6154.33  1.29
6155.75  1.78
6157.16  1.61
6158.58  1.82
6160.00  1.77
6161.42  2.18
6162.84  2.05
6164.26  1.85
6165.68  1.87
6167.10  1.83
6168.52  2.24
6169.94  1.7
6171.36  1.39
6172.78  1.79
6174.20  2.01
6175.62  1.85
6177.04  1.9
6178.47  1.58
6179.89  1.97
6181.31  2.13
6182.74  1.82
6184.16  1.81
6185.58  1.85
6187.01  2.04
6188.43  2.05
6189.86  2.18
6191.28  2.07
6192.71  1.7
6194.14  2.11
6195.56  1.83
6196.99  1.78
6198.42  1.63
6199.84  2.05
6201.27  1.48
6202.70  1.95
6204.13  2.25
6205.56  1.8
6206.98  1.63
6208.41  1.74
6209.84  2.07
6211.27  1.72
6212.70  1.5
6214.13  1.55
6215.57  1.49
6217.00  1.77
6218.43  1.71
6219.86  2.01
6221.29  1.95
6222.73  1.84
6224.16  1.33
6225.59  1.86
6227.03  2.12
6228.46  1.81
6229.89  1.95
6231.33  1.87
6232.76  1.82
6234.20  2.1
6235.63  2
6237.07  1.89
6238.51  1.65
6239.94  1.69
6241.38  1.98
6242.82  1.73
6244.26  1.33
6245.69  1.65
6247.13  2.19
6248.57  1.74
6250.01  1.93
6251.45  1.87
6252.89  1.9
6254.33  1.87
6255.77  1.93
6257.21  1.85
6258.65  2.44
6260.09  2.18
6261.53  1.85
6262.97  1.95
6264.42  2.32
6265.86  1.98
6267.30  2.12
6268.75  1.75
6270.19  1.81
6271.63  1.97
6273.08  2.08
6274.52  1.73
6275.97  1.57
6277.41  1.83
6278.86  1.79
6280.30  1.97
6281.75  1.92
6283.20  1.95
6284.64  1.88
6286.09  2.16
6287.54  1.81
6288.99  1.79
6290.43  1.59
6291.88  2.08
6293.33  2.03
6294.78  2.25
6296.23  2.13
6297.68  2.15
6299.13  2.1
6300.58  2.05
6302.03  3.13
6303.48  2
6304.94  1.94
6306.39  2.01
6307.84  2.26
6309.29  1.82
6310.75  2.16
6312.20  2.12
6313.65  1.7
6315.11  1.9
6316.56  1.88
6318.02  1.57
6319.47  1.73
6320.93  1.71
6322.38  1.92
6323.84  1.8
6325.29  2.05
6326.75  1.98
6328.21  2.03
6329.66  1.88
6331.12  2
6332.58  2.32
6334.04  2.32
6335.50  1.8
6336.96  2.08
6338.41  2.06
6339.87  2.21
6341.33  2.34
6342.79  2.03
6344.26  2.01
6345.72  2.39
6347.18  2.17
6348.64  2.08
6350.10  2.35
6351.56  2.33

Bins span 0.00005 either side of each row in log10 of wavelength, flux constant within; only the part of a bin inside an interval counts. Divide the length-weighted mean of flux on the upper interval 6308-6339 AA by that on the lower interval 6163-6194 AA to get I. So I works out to 1.0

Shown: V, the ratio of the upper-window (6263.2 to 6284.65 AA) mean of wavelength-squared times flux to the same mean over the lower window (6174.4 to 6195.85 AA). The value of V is 1.0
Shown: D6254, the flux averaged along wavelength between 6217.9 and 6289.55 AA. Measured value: 1.89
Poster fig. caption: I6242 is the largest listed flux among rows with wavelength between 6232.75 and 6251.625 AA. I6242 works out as 2.19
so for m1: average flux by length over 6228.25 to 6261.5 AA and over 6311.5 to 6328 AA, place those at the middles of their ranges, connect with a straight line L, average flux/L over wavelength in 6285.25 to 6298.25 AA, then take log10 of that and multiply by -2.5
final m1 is -0.07 mag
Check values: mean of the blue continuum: 1.89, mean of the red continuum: 1.86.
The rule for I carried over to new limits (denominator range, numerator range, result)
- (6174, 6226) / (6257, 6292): 1.05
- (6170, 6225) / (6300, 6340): 1.10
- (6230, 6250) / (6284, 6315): 1.12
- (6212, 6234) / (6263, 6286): 1.08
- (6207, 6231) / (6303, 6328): 1.08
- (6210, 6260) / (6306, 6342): 1.08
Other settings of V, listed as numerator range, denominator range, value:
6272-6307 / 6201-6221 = 1.16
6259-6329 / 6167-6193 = 1.08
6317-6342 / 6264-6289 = 1.06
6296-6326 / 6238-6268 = 1.07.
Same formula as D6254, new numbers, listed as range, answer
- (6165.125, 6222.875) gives 1.84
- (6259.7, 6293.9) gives 1.92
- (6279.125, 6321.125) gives 1.99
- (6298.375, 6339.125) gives 2.01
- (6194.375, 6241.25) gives 1.81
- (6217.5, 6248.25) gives 1.83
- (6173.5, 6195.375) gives 1.94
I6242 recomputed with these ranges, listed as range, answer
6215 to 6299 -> 2.44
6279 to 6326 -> 3.13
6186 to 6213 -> 2.25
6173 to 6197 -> 2.18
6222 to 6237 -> 2.12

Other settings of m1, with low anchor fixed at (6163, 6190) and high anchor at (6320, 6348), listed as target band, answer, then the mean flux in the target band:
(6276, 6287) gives 0.05 mag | 1.9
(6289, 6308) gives -0.05 mag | 2.12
